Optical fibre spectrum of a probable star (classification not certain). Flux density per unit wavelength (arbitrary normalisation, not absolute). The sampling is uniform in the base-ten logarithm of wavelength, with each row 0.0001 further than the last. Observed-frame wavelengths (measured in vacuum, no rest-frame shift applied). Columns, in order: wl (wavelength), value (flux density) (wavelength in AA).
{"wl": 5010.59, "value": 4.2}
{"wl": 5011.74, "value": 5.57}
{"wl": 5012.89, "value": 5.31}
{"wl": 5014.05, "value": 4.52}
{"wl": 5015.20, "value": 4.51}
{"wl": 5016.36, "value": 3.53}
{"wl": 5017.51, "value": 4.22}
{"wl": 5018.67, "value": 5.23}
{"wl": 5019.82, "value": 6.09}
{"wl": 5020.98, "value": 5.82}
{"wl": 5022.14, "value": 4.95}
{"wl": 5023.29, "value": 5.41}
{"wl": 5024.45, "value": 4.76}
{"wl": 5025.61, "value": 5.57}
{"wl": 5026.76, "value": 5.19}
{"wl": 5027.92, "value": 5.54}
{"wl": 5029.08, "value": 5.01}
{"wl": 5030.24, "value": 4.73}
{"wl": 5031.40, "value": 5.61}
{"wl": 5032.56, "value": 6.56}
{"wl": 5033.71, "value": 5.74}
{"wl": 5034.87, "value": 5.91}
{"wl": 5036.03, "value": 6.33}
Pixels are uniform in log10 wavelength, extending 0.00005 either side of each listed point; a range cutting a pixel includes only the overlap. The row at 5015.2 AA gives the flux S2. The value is 4.51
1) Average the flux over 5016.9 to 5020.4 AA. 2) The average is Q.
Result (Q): 5.17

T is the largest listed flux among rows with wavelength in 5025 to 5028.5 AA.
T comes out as 5.57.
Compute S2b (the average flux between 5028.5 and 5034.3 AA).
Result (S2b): 5.53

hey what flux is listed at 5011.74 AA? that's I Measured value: 5.57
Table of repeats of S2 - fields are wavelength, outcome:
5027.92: 5.54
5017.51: 4.22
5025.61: 5.57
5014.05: 4.52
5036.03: 6.33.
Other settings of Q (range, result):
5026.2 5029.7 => 5.23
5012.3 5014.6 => 4.92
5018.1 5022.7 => 5.52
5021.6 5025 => 5.05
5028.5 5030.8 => 4.86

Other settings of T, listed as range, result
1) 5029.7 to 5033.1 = 6.56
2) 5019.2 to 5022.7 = 6.09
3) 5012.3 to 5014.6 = 5.31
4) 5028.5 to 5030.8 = 5.01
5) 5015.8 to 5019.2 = 5.23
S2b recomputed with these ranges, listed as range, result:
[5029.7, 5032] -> 5.18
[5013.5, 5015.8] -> 4.51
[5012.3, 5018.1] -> 4.42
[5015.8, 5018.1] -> 3.88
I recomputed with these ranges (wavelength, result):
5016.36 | 3.53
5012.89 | 5.31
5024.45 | 4.76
